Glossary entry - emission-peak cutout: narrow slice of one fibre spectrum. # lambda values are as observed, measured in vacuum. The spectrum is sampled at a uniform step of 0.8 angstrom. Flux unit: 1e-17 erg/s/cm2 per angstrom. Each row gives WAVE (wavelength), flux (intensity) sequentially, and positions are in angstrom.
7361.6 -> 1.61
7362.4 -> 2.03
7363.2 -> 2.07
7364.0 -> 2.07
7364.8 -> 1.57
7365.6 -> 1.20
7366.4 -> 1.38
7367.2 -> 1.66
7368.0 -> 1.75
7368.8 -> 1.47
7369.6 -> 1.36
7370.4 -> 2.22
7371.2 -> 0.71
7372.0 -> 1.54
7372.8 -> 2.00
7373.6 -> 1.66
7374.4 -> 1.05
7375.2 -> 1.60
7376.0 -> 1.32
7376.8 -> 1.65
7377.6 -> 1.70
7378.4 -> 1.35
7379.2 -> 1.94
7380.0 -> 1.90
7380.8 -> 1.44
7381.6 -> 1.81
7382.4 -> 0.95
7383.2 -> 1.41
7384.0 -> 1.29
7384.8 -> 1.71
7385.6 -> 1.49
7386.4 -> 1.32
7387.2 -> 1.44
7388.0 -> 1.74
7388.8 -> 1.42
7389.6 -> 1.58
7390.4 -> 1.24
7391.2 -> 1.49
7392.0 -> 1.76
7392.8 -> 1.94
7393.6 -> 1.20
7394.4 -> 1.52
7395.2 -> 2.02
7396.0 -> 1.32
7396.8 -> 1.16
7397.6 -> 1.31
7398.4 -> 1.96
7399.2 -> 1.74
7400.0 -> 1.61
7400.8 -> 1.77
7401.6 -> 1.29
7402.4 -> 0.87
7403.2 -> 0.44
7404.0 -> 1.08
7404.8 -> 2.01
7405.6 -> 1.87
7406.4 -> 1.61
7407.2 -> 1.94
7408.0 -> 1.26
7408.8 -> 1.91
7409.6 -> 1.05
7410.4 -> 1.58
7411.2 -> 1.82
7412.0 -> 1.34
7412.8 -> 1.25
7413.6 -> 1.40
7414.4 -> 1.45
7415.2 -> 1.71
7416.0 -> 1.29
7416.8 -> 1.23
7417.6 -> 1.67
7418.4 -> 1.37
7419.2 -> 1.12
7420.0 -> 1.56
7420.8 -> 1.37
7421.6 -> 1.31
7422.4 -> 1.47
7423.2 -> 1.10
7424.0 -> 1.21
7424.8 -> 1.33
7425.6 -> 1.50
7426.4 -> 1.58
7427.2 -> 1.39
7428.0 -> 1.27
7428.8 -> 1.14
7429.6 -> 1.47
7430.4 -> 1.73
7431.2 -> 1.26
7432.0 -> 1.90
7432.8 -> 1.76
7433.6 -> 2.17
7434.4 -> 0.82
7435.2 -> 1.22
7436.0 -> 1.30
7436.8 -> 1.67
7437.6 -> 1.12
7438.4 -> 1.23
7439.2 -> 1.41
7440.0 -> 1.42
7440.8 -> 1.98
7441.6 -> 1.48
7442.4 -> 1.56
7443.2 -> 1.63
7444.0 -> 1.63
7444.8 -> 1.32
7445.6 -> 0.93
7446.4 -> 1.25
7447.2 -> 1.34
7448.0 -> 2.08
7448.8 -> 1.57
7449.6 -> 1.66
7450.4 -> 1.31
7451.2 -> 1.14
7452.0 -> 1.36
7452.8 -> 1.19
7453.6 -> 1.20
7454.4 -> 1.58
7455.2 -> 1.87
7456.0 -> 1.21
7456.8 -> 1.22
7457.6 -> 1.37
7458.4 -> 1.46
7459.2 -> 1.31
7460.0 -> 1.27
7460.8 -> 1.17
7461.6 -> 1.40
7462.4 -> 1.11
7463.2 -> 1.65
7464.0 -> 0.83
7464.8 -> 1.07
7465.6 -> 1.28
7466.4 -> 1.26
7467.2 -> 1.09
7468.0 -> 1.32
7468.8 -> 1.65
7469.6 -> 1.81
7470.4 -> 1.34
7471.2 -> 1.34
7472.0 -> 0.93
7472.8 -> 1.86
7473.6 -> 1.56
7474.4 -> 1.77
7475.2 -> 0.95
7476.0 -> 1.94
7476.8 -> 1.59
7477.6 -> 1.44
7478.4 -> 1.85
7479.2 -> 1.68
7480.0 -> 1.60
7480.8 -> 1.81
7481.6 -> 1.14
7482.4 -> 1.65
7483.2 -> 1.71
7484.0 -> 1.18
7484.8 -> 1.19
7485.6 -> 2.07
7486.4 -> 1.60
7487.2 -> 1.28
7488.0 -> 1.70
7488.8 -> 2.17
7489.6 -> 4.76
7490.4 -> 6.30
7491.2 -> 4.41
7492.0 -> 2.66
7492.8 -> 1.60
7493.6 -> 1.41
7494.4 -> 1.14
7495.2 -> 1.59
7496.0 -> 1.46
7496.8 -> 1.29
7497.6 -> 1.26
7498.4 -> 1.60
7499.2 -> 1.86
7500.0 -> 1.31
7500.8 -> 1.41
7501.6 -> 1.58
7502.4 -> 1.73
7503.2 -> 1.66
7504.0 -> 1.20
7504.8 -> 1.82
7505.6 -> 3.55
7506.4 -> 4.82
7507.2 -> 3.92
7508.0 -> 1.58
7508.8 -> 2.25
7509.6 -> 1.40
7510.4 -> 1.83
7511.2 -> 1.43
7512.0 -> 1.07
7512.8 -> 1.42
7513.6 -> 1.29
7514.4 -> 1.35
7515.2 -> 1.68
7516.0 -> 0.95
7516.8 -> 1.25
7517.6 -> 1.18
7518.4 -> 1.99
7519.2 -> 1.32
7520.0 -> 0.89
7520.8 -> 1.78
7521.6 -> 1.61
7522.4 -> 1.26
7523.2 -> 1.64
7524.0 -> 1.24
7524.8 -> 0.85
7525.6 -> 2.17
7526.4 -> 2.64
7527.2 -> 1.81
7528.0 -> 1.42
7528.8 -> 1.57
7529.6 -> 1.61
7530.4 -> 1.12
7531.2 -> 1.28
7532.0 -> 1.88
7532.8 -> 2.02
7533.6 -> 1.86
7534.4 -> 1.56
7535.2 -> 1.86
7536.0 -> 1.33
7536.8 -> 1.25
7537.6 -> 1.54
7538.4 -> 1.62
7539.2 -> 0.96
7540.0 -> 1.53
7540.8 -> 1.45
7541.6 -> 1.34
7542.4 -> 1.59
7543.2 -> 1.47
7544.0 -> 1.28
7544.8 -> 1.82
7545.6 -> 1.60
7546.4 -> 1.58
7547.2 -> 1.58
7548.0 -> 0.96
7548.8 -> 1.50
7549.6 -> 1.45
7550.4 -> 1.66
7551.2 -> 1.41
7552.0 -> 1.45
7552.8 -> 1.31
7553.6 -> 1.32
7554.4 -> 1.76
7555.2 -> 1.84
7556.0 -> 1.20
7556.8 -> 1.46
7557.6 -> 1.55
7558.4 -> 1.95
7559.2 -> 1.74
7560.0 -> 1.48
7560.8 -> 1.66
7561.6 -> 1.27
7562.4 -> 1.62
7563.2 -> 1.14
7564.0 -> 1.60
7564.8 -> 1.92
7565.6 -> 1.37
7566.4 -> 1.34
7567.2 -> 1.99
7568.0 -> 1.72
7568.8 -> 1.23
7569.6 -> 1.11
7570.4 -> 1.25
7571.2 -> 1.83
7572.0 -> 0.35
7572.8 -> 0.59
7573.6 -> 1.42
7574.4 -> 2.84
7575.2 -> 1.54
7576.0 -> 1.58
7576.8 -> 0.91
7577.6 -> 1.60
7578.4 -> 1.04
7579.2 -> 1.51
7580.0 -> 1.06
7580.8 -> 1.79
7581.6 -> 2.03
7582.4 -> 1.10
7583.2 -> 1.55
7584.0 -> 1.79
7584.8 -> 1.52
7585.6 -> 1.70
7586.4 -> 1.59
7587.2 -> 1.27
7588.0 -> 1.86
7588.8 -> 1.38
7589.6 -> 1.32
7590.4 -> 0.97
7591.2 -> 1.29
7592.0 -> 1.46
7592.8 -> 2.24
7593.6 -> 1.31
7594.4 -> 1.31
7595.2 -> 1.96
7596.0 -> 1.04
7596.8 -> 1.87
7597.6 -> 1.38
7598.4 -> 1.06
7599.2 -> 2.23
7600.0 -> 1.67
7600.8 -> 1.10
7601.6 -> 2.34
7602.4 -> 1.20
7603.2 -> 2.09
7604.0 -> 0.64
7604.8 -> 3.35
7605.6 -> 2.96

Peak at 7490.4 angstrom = [S II] 6716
